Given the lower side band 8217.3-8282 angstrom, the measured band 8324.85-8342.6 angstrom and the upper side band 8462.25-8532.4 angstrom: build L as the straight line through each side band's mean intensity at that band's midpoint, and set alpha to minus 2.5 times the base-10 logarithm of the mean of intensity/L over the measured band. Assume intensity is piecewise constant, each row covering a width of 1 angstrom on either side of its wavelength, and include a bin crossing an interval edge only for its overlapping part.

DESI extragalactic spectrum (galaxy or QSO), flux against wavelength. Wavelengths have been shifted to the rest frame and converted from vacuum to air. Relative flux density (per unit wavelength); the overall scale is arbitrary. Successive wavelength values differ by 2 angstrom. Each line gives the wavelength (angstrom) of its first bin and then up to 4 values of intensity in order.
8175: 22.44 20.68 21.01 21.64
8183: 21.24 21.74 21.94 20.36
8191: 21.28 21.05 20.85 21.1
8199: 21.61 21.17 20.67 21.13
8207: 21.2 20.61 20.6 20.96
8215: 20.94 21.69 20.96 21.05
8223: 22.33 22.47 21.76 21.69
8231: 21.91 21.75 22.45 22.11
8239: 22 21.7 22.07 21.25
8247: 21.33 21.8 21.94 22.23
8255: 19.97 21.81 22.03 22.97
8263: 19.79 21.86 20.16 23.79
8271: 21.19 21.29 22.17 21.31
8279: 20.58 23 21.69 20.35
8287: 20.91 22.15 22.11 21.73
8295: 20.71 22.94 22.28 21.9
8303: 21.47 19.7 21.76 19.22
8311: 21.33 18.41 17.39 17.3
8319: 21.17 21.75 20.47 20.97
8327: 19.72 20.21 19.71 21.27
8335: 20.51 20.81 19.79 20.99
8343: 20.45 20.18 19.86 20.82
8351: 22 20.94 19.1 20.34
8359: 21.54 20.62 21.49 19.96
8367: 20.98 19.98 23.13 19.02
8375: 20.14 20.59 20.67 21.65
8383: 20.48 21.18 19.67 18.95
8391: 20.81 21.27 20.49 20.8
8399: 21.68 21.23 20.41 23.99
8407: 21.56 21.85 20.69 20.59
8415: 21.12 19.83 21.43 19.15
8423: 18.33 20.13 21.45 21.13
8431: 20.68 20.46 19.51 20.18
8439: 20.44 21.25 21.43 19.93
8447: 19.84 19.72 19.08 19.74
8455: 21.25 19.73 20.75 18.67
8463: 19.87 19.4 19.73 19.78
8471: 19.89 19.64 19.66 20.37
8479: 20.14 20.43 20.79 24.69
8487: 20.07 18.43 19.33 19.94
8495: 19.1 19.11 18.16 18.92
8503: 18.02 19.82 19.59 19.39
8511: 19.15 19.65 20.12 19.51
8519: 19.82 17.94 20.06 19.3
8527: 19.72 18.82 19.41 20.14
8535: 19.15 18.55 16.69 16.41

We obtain 0.031 mag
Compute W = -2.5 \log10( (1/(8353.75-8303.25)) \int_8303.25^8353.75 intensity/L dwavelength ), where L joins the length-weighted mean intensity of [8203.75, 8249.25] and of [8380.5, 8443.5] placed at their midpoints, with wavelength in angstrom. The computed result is 0.04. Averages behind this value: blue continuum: 21.5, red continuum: 20.7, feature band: 20.3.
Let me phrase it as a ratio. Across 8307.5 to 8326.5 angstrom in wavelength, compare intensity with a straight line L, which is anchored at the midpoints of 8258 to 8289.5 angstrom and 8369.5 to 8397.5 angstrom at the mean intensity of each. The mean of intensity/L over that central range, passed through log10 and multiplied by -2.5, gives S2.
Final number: 0.07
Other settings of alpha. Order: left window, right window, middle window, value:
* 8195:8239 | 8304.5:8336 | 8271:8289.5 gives -0.04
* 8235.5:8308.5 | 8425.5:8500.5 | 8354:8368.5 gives 0.02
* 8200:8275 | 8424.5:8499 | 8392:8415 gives -0.04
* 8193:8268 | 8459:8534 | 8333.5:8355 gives 0.01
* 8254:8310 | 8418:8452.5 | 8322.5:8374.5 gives 0.02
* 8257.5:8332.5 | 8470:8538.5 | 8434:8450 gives -0.01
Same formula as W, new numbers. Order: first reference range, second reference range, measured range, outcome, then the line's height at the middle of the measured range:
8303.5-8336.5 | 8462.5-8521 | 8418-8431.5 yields -0.025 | 19.9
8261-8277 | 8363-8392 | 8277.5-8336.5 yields 0.021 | 21.2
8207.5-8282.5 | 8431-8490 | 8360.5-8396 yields 0.006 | 20.7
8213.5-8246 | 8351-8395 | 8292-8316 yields 0.022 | 21.2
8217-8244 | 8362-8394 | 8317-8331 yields 0.035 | 21.1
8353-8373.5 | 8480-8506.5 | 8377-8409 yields -0.029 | 20.5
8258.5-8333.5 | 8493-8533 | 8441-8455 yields -0.019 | 19.8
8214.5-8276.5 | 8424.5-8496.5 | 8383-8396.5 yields 0.014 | 20.7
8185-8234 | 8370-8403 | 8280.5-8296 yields -0.025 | 21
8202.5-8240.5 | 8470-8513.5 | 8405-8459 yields -0.018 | 20.1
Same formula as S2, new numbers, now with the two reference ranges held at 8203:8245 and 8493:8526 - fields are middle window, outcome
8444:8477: -0.009 mag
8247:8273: -0.018 mag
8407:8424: -0.023 mag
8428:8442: -0.036 mag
